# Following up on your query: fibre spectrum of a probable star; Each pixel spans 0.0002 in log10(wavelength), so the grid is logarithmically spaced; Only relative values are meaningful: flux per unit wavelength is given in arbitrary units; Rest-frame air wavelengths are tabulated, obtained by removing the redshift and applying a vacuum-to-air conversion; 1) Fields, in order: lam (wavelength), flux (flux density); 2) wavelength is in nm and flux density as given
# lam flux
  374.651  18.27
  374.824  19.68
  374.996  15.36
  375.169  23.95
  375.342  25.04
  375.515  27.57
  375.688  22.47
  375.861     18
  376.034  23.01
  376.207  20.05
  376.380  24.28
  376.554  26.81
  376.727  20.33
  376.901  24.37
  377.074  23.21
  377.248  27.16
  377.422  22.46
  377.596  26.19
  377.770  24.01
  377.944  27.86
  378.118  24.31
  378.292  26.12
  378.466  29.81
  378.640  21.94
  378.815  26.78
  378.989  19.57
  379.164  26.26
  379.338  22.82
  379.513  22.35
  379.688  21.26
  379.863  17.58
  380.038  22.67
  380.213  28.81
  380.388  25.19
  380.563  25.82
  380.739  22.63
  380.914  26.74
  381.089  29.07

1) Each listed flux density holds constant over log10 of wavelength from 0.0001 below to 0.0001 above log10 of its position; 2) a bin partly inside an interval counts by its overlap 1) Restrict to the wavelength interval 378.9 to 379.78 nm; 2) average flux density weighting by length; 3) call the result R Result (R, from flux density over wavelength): 22.4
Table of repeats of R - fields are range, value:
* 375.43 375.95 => 22.7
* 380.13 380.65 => 26.6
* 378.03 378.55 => 26.8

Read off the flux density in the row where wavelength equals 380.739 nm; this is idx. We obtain 22.63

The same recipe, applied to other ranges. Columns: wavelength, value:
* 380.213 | 28.81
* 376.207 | 20.05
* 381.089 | 29.07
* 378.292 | 26.12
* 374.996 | 15.36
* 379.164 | 26.26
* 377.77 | 24.01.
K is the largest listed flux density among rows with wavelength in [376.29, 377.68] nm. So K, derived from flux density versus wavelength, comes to 27.16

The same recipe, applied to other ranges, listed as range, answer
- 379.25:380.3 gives 28.81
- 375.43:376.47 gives 27.57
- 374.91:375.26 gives 23.95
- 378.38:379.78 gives 29.81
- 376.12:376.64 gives 26.81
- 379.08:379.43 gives 26.26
